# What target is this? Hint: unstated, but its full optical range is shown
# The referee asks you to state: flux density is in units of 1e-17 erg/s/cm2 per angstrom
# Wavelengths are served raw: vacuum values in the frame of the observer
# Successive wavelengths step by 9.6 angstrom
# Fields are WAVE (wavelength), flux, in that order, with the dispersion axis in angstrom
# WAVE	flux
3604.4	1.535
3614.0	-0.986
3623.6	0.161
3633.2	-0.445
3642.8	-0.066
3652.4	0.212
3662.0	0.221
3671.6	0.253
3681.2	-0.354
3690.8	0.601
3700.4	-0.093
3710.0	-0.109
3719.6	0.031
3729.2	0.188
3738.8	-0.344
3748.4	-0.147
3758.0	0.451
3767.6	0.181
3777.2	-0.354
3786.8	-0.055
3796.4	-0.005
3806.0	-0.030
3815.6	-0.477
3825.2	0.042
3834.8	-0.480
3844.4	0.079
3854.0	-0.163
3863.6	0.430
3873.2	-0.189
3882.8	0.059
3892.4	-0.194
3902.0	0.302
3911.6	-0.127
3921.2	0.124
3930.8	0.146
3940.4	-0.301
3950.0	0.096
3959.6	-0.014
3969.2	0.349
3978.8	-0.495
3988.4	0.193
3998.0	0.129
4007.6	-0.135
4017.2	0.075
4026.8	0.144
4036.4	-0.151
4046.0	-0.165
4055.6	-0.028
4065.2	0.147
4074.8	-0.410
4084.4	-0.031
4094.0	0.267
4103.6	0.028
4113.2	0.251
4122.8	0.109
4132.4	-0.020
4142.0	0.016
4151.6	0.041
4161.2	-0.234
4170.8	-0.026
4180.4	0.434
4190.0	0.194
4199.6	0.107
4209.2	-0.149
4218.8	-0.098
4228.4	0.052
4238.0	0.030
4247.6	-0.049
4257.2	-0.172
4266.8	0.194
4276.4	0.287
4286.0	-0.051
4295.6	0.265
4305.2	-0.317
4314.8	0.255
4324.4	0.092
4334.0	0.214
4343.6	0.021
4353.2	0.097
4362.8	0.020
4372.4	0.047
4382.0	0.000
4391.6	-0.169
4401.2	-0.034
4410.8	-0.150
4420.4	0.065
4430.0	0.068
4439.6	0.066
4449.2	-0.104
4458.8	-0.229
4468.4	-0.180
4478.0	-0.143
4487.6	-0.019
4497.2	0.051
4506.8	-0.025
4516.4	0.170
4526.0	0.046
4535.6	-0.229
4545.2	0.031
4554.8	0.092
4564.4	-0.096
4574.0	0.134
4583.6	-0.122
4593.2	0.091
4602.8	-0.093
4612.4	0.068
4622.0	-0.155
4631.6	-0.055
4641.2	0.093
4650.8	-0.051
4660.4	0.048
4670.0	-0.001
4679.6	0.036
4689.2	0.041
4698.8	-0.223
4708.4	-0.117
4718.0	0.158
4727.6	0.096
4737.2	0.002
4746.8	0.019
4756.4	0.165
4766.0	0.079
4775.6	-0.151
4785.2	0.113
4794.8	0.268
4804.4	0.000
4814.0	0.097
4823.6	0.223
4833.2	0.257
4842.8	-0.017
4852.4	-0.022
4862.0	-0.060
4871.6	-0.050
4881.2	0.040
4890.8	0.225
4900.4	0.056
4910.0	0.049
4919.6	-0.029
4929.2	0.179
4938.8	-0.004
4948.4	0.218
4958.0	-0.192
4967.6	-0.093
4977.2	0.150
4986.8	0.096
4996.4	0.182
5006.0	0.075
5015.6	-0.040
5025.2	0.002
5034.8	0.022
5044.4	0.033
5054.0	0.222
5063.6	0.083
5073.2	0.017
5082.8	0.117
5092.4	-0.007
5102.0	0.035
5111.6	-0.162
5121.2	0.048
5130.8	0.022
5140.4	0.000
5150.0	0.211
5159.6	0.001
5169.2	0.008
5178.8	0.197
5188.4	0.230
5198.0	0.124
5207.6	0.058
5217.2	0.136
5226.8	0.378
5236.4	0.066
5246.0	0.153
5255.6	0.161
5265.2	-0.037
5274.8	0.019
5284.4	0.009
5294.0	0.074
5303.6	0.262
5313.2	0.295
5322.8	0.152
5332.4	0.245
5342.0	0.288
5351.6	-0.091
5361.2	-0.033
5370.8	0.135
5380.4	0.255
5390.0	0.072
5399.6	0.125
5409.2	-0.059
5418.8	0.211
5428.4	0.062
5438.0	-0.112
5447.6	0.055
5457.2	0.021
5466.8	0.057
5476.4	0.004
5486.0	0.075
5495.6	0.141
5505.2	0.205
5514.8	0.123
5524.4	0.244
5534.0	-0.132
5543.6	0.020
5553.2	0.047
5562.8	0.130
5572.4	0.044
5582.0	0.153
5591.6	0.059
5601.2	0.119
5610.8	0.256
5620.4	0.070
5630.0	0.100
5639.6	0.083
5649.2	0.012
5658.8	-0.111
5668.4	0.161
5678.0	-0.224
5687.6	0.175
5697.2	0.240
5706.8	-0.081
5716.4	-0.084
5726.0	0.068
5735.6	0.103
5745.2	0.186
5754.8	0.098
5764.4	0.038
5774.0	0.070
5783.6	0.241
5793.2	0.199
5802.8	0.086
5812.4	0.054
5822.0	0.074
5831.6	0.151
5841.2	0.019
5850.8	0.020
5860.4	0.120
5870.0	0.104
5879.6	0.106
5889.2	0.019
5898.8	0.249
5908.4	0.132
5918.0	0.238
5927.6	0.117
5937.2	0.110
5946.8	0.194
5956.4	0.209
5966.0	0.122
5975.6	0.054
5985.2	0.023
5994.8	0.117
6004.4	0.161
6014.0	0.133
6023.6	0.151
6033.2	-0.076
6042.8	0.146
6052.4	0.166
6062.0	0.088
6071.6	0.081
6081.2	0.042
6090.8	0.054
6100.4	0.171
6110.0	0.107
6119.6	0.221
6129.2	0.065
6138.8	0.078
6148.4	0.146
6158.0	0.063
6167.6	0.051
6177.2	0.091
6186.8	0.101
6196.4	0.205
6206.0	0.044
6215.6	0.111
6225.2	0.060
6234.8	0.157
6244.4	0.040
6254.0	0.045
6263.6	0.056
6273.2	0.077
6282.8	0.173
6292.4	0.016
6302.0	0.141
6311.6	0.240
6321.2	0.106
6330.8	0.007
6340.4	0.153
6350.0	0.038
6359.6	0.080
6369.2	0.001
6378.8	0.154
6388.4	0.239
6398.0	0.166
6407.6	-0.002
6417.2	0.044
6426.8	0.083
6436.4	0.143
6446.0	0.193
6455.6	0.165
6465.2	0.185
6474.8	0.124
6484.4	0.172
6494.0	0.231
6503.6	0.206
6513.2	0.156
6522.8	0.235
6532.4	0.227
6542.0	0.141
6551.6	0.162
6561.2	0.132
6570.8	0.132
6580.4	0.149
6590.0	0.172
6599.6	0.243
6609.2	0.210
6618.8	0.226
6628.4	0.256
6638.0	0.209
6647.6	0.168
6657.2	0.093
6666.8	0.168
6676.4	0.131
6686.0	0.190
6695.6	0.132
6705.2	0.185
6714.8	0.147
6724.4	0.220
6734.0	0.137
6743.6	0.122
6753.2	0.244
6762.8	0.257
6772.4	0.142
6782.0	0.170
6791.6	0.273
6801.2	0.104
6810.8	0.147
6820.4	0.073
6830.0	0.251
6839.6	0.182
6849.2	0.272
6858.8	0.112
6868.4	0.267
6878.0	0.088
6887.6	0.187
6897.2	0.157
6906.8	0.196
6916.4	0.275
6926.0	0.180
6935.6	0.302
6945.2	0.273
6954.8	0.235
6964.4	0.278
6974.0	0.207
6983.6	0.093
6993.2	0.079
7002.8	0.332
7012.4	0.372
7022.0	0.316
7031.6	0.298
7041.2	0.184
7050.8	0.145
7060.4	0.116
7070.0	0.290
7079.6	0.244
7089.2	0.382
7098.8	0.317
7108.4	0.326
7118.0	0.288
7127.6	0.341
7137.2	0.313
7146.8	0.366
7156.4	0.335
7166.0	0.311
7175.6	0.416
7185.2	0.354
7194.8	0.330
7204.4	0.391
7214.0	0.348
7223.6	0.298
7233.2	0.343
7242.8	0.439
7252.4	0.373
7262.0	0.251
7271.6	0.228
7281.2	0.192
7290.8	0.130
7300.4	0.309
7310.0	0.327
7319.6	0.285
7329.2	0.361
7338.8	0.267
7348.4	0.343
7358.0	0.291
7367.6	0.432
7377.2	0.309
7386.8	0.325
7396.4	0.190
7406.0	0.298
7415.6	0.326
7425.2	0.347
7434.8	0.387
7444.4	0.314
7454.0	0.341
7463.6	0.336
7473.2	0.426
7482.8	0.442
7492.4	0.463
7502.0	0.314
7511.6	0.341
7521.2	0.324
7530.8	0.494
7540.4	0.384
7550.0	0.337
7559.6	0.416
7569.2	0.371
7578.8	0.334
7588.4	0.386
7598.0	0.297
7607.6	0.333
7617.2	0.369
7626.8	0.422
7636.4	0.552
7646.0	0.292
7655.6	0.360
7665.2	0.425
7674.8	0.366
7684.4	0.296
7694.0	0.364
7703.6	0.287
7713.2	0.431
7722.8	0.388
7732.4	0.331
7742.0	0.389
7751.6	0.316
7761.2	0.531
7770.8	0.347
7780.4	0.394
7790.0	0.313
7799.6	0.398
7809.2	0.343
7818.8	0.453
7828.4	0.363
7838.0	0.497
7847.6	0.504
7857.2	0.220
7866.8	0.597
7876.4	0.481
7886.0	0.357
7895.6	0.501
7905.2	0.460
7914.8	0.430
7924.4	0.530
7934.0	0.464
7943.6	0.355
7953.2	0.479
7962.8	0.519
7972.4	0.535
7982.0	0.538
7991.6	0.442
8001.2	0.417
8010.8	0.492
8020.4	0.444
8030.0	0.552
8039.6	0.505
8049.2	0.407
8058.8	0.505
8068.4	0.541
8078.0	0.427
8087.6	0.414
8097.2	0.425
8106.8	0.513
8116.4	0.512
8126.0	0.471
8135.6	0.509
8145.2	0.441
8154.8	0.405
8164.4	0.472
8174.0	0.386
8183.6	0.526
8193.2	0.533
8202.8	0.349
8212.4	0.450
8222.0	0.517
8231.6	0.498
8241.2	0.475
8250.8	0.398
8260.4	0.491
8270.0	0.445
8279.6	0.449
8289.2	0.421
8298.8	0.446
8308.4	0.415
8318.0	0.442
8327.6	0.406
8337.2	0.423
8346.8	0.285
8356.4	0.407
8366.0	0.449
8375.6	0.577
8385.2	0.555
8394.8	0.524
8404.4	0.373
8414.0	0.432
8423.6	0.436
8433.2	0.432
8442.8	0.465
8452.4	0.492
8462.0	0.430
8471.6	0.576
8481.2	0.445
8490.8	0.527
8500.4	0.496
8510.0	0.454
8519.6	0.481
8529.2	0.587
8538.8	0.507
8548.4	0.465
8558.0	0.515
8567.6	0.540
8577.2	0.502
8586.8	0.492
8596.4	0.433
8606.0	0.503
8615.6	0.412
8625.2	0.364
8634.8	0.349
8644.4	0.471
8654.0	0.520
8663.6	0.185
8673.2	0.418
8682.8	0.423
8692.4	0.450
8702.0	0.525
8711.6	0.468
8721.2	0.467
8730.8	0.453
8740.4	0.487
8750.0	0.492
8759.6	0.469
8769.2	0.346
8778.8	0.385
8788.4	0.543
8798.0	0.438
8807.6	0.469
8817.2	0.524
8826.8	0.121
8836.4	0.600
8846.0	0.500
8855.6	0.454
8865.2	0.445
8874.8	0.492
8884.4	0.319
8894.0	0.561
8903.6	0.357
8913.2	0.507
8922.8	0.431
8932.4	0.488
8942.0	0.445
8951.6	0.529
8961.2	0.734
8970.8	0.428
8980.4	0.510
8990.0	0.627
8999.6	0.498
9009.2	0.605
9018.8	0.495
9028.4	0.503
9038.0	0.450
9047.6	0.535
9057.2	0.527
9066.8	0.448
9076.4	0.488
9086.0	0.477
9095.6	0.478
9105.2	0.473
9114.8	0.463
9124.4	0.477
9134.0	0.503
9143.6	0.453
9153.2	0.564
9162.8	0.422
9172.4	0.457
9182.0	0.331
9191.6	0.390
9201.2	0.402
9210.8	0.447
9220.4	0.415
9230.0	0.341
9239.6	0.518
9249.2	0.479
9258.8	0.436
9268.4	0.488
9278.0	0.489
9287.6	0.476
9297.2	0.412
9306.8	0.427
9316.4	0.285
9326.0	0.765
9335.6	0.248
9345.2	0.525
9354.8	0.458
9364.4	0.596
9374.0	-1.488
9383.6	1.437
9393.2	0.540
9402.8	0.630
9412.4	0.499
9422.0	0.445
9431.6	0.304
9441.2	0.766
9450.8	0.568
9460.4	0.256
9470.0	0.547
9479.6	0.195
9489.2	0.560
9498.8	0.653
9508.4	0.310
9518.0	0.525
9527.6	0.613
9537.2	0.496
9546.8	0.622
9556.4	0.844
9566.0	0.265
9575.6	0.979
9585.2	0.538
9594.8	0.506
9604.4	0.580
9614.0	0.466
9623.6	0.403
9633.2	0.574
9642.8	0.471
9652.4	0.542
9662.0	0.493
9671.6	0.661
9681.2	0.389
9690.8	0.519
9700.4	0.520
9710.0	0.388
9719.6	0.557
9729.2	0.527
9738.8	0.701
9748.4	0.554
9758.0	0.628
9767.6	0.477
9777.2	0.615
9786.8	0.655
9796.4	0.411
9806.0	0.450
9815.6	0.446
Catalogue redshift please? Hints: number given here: 0.78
